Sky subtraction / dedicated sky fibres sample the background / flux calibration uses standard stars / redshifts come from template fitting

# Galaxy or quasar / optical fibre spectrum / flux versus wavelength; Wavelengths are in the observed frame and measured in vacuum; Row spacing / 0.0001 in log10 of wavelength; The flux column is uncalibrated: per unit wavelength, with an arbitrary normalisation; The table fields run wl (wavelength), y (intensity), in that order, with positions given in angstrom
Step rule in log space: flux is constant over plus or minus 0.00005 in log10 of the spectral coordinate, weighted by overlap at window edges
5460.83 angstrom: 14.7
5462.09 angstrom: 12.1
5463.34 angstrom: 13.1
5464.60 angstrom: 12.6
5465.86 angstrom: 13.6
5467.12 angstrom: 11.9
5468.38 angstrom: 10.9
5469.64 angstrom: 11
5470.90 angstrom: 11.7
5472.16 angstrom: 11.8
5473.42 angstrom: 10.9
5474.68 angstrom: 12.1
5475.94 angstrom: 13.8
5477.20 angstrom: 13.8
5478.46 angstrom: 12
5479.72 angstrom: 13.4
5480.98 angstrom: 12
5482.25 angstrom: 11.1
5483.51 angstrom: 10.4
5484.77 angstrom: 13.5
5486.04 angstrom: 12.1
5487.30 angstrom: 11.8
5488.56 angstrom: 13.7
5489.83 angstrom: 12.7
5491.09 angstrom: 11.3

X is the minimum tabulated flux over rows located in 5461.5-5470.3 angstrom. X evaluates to 10.9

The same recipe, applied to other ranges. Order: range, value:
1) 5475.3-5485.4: 10.4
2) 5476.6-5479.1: 12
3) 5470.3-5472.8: 11.7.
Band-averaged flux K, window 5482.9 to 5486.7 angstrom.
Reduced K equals 12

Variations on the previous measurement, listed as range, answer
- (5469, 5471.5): 11.3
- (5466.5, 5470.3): 11.3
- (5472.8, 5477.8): 12.7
